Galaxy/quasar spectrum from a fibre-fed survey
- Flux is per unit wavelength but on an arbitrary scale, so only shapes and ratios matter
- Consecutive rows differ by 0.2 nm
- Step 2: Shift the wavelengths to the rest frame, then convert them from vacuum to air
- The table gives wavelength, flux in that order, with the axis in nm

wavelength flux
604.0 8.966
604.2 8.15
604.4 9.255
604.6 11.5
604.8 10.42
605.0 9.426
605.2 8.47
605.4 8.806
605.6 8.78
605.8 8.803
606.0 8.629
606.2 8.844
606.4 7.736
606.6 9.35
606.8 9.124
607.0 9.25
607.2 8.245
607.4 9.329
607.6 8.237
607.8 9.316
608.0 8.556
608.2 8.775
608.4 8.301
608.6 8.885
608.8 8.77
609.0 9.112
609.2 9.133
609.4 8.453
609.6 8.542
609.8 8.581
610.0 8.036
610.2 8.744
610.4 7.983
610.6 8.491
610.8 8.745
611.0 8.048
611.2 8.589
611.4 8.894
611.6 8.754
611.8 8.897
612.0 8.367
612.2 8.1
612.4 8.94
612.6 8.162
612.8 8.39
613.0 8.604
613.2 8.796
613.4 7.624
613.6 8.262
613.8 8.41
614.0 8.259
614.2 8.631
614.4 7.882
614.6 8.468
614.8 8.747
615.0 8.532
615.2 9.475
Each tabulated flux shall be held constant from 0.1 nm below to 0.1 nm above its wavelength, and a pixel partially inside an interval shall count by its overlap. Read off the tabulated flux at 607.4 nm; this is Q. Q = 9.329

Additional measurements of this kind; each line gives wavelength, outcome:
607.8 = 9.316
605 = 9.426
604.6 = 11.5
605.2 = 8.47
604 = 8.966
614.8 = 8.747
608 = 8.556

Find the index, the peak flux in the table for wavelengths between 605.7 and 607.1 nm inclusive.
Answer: 9.35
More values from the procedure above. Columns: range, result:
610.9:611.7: 8.894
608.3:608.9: 8.885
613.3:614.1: 8.41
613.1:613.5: 8.796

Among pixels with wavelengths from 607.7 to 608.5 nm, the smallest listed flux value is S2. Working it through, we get 8.301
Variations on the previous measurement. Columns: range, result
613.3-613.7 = 7.624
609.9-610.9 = 7.983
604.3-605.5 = 8.47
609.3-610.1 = 8.036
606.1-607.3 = 7.736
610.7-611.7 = 8.048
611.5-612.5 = 8.1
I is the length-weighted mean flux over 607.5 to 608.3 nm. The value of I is 8.72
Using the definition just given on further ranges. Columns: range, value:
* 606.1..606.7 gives 8.64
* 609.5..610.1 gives 8.39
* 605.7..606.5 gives 8.5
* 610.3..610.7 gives 8.24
